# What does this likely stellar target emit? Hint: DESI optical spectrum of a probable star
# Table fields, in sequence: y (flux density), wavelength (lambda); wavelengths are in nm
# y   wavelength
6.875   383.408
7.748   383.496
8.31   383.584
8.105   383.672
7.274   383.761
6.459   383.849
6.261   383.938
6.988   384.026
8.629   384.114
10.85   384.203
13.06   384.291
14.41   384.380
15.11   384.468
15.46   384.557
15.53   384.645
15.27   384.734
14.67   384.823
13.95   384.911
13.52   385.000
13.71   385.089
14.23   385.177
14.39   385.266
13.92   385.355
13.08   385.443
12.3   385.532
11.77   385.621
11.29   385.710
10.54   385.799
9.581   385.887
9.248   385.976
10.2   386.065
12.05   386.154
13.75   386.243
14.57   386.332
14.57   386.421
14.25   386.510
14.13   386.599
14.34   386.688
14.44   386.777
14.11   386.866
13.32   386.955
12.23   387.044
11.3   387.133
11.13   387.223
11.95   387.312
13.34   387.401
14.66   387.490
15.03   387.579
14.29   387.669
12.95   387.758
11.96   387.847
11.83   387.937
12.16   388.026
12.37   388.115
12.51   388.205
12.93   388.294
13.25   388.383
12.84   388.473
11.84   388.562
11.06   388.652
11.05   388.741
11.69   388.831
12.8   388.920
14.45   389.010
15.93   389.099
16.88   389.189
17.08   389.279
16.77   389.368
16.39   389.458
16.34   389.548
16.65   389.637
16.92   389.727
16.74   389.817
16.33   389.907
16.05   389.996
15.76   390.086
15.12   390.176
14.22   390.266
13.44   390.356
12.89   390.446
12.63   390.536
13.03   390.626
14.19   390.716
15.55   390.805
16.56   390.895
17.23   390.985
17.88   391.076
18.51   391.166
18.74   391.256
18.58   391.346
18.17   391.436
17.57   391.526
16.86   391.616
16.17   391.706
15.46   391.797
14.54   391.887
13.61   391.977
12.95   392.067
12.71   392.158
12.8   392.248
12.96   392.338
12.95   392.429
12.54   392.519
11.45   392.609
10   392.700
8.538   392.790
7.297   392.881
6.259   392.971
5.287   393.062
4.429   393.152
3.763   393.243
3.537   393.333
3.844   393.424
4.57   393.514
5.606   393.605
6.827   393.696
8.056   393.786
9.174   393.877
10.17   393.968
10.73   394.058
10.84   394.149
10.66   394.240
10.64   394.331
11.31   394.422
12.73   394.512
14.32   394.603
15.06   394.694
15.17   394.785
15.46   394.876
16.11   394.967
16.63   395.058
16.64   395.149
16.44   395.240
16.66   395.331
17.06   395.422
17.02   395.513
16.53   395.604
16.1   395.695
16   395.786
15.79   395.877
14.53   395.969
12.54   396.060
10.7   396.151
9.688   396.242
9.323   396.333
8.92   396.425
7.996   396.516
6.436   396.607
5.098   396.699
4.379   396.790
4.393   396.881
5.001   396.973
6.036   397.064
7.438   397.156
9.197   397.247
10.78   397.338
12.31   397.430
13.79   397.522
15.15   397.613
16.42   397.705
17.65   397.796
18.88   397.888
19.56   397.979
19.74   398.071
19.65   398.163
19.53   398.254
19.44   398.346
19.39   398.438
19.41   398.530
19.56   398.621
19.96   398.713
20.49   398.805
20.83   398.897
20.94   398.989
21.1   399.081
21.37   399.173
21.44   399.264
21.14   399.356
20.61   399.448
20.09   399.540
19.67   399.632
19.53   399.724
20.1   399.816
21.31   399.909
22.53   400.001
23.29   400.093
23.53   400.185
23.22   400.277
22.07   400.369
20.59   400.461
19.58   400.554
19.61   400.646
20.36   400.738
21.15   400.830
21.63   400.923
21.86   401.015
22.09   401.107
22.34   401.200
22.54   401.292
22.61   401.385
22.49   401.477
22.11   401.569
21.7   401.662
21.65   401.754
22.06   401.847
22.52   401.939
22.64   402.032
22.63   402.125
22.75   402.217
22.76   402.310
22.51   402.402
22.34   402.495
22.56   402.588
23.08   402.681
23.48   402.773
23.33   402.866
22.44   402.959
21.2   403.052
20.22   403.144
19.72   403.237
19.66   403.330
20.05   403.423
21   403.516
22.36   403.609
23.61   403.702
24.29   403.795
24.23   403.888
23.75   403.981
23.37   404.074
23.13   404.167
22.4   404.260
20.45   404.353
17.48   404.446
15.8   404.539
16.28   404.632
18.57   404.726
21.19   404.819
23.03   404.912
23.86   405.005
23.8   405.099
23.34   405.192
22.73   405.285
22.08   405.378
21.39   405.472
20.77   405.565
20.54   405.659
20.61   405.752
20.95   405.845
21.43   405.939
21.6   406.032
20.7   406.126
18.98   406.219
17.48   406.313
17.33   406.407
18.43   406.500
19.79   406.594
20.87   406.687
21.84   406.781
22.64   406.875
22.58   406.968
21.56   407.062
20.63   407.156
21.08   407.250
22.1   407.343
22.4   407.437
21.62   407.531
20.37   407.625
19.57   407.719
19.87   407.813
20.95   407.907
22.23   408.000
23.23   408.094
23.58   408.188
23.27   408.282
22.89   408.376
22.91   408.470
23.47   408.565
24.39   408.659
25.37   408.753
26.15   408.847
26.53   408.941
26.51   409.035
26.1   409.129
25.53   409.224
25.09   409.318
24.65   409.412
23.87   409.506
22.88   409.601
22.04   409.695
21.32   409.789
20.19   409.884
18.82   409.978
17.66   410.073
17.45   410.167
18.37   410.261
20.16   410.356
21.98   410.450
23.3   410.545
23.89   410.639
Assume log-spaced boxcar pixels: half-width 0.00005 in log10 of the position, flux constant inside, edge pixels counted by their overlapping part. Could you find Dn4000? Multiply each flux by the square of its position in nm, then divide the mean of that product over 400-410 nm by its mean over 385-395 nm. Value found 1.8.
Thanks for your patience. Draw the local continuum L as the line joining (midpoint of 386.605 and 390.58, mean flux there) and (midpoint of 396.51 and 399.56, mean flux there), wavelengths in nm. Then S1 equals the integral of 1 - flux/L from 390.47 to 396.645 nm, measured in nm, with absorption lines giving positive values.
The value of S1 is 0.94 nm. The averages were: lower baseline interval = 13.9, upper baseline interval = 15.5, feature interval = 12.5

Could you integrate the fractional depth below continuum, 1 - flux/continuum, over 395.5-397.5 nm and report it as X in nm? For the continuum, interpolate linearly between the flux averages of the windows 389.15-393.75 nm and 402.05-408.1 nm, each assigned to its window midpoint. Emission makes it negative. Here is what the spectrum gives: 0.73 nm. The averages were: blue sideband 13.1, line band 10.2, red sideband 21.4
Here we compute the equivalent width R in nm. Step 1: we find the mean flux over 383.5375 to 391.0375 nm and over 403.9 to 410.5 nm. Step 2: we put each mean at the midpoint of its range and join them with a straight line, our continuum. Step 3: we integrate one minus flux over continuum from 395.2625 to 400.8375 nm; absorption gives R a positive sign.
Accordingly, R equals 0.47 nm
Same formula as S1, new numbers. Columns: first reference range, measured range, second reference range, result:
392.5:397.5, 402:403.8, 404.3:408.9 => -0.429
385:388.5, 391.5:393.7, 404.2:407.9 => 0.732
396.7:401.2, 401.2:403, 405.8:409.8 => -0.278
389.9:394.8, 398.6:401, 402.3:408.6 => -0.487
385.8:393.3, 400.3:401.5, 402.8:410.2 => -0.154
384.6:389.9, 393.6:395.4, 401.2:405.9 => 0.478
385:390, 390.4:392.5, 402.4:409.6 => -0.002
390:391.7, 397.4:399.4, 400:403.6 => 0.103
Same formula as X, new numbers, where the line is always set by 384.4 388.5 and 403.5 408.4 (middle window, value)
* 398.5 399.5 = -0.12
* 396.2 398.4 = 0.72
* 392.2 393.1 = 0.32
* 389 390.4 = -0.14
